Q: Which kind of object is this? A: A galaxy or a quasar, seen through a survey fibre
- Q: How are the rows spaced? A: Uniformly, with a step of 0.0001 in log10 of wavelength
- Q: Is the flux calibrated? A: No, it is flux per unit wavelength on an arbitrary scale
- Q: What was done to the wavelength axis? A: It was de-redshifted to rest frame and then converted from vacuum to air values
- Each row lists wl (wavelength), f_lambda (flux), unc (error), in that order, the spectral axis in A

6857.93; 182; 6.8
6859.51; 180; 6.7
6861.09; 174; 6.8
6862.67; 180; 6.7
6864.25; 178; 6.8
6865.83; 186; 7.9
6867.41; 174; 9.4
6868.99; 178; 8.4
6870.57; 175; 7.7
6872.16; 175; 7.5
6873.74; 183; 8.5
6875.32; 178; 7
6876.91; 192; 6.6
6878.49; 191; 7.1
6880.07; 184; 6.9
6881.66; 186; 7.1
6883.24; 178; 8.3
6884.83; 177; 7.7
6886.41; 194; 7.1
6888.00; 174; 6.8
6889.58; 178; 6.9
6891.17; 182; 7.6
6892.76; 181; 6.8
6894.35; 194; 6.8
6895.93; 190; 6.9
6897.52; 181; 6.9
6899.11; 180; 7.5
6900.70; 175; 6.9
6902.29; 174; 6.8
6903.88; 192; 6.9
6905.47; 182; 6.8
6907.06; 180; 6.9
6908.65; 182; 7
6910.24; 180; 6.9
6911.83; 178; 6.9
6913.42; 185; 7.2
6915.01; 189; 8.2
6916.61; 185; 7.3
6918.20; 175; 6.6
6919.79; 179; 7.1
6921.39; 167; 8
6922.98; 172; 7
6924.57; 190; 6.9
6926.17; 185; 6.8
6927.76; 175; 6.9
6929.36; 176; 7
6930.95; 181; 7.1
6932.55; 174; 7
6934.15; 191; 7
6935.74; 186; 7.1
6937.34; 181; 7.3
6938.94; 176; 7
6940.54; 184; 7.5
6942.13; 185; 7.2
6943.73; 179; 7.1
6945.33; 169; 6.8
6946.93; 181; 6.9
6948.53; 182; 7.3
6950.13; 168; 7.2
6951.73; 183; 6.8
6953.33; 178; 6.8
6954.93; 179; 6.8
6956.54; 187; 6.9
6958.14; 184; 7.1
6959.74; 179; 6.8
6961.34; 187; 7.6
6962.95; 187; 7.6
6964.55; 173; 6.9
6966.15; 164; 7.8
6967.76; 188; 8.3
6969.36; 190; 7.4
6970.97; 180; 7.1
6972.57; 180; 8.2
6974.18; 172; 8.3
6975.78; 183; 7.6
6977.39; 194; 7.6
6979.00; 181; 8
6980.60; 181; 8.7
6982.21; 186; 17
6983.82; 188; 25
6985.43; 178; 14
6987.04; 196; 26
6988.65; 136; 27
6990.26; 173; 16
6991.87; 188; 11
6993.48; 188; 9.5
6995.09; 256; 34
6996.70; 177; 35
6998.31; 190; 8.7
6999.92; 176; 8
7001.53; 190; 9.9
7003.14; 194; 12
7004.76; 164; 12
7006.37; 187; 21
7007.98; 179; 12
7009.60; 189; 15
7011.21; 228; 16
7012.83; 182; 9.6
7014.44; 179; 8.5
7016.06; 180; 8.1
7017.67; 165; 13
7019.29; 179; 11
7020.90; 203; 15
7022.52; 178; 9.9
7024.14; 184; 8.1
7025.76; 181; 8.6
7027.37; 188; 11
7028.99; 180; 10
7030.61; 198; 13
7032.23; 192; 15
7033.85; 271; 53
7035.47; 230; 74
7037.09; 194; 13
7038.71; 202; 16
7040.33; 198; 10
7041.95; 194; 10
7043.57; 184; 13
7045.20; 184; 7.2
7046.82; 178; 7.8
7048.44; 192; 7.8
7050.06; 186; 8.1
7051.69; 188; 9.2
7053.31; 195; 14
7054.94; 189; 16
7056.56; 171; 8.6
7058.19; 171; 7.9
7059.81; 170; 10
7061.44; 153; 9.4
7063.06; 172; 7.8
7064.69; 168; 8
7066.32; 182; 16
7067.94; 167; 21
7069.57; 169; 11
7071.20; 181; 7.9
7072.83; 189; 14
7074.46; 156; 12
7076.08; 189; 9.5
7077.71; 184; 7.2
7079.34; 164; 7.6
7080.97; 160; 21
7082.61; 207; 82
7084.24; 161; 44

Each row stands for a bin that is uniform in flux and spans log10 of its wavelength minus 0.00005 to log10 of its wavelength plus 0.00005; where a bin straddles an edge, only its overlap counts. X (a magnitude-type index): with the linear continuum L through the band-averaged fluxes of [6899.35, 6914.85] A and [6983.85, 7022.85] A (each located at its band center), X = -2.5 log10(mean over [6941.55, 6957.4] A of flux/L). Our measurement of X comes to 0.03 mag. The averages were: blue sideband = 181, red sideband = 186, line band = 179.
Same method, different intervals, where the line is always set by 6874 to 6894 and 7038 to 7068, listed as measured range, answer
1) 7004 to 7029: -0.014 mag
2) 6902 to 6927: 0.010 mag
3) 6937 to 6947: 0.021 mag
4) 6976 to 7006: -0.019 mag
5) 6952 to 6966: 0.009 mag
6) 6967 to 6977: -0.002 mag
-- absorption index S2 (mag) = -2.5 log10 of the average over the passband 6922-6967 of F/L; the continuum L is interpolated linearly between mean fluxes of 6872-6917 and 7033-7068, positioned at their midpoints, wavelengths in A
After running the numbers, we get 0.03 mag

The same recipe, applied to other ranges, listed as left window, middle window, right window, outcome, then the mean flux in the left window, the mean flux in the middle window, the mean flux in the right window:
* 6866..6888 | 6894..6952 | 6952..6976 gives 0.004 mag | 182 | 181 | 181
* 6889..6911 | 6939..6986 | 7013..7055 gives 0.034 mag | 182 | 181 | 192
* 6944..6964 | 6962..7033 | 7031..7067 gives -0.002 mag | 180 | 185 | 189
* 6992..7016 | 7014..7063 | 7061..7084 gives -0.034 mag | 191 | 188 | 174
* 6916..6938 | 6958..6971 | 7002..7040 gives 0.021 mag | 180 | 181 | 193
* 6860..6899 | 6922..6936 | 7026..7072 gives 0.015 mag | 182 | 181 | 187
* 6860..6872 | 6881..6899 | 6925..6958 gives -0.027 mag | 178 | 183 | 180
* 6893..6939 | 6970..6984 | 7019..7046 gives 0.040 mag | 181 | 183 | 197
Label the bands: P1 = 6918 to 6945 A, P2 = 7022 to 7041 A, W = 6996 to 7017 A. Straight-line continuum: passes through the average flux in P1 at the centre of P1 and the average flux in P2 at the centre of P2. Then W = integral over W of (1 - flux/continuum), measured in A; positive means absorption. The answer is 1.0 A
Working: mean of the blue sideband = 180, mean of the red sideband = 200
